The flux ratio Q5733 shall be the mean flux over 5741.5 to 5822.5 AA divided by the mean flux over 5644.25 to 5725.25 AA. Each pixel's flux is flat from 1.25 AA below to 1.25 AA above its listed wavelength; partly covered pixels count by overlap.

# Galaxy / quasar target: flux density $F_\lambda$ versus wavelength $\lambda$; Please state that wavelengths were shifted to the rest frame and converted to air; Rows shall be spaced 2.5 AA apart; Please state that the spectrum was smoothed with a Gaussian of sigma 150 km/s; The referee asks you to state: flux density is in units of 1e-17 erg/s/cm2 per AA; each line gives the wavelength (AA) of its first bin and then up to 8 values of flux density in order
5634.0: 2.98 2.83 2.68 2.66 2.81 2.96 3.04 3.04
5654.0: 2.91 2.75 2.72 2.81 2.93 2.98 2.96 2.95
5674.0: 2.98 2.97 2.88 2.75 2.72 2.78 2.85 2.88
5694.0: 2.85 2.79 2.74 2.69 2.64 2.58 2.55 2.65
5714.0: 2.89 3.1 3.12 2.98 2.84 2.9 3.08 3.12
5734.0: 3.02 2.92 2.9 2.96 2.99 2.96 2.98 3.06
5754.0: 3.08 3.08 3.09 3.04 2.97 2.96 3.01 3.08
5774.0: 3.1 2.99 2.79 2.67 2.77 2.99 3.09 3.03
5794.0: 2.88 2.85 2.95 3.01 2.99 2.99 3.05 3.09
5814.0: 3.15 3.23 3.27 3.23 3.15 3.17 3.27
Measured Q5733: 1.06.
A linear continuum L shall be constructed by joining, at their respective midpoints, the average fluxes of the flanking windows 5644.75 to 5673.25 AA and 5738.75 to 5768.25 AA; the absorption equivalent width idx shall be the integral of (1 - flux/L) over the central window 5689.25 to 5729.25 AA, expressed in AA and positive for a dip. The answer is 1.9 AA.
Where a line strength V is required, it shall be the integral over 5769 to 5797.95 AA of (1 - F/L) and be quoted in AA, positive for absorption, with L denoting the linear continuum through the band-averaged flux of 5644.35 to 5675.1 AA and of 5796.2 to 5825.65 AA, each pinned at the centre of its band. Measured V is 1.2 AA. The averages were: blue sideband 2.92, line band 2.93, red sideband 3.09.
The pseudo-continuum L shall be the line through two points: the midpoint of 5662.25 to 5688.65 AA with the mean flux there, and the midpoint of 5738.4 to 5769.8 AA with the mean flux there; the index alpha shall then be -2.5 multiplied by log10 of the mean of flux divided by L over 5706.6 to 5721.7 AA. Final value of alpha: 0.04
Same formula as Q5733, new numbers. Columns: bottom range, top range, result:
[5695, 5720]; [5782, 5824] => 1.09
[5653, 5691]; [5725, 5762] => 1.05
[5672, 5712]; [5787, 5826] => 1.10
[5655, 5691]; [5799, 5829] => 1.09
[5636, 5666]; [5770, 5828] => 1.06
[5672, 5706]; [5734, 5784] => 1.06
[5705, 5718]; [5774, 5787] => 1.04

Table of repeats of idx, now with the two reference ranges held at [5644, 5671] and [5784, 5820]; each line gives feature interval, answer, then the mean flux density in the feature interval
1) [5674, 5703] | 1.16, 2.81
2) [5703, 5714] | 1.17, 2.64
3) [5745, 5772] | -0.30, 3.03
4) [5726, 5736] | -0.21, 3.03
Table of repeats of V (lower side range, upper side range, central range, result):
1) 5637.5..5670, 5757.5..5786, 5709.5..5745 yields -0.4 AA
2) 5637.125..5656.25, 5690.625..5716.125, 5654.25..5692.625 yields -0.8 AA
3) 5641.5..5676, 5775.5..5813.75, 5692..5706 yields 0.8 AA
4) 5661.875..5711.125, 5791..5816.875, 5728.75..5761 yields -1.2 AA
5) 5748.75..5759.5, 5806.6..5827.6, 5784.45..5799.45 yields 0.8 AA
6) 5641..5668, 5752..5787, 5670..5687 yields 0.2 AA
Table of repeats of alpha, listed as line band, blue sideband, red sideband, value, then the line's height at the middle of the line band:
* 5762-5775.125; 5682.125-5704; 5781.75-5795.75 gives -0.05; 2.9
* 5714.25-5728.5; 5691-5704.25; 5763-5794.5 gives -0.06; 2.82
